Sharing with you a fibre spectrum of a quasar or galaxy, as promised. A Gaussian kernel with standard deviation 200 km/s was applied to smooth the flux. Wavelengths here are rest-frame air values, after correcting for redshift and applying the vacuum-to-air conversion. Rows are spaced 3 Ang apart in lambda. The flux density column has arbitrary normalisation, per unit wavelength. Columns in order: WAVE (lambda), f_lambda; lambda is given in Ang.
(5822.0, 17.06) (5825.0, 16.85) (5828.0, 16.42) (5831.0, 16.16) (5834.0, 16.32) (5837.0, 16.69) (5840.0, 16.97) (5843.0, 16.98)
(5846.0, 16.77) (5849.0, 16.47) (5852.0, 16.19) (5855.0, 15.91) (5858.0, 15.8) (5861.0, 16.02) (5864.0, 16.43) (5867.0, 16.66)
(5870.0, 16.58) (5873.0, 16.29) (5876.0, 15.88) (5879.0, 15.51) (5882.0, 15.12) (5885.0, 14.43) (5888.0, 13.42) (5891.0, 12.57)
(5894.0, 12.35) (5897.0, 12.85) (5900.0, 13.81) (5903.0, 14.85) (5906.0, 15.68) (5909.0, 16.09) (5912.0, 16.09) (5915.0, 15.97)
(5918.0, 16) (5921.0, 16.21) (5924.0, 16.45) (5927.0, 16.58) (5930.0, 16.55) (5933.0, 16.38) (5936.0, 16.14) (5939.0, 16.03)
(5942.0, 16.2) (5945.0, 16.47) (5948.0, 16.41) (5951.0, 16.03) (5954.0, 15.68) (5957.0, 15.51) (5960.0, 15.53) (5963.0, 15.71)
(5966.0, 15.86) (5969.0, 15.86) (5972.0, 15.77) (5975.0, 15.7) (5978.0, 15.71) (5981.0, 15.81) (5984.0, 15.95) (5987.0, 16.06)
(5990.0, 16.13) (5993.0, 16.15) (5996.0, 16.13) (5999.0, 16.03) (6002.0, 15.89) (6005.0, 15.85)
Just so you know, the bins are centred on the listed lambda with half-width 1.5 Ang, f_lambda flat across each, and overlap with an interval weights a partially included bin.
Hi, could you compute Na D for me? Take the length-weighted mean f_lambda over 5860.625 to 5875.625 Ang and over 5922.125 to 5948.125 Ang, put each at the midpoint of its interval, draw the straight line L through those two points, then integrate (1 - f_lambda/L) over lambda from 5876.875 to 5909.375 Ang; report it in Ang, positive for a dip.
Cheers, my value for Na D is 4.29 Ang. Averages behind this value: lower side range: 16.4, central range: 14.2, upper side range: 16.4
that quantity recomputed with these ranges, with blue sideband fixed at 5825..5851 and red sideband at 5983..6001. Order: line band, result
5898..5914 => 1.1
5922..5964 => 0.3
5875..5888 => 1.1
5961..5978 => 0.4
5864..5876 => 0.1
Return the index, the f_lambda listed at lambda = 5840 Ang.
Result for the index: 16.97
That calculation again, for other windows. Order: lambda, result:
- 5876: 15.88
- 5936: 16.14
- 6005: 15.85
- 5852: 16.19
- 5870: 16.58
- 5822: 17.06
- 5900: 13.81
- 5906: 15.68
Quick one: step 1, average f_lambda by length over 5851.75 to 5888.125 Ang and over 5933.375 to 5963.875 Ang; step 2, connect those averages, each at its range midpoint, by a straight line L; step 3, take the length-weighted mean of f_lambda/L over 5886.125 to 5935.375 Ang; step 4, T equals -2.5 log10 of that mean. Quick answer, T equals 0.05 mag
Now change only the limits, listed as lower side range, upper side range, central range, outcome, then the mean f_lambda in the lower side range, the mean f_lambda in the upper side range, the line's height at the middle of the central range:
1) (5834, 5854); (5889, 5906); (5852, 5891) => -0.04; 16.6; 13.5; 15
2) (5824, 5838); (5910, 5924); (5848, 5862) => 0.02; 16.5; 16.1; 16.4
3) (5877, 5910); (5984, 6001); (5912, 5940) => -0.10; 14.2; 16.1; 14.8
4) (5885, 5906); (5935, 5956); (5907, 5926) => -0.11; 13.6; 16.1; 14.6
